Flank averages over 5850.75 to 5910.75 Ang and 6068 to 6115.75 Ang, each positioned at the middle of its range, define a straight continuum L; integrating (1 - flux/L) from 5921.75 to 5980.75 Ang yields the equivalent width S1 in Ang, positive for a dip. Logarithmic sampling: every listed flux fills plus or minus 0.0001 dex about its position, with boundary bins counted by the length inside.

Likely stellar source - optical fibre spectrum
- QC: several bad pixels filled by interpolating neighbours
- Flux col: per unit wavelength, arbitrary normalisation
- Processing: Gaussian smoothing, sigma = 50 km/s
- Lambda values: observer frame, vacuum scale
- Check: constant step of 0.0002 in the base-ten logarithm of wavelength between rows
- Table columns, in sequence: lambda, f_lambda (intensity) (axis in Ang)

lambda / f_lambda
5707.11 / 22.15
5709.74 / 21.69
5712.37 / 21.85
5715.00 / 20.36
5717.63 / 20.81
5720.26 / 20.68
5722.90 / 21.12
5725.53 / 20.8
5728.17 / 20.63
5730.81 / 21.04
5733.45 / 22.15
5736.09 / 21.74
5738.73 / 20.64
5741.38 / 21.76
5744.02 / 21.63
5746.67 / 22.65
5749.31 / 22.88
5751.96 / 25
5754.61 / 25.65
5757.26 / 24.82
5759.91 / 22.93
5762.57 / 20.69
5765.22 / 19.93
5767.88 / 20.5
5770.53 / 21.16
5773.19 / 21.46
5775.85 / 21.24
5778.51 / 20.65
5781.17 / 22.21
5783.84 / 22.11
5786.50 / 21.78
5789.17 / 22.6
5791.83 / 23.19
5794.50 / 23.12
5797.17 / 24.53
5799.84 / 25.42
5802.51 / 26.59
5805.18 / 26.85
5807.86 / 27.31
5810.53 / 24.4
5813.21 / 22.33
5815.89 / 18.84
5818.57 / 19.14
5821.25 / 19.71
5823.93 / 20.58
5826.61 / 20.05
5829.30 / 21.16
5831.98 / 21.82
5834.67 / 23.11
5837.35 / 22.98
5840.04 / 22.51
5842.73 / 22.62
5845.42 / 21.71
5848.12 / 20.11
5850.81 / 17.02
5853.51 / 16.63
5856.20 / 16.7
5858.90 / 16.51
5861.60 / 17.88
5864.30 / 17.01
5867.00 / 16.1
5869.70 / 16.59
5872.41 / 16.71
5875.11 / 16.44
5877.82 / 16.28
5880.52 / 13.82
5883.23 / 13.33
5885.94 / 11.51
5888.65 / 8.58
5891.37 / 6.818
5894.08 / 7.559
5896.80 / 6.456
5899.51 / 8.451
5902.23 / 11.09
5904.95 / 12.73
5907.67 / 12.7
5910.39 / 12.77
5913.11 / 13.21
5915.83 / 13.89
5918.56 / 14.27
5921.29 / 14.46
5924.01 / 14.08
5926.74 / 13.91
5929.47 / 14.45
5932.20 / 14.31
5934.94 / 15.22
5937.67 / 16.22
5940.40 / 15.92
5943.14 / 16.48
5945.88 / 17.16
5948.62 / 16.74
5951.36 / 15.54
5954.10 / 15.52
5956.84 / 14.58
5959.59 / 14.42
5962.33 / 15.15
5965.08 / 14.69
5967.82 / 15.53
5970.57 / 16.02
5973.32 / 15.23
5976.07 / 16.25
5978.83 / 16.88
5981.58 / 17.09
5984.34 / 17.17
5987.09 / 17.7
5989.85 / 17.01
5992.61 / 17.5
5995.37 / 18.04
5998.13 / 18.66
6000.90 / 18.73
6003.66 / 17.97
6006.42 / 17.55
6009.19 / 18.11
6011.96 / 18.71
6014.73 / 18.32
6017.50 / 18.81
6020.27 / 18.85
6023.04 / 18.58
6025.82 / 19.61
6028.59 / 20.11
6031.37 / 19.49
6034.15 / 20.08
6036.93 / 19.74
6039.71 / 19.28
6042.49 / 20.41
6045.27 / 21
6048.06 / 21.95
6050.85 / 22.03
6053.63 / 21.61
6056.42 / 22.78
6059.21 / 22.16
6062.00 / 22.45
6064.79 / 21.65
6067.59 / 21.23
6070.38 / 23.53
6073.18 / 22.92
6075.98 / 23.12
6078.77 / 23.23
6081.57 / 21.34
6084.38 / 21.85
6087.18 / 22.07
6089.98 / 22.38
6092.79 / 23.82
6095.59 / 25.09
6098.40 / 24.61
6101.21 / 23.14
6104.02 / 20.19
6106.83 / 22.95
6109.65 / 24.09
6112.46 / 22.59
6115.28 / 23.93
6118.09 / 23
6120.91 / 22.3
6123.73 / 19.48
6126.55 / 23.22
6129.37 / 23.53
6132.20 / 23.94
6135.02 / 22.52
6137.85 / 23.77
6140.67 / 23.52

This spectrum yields 4.0 Ang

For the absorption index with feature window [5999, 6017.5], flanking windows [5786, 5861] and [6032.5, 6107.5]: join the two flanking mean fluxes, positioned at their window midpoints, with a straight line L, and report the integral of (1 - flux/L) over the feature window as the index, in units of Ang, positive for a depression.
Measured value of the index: 3.1 Ang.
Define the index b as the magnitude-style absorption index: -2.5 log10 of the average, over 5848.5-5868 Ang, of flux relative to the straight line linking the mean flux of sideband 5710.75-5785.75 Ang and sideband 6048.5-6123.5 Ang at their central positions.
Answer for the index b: 0.28 mag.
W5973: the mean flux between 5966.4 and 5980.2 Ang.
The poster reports 16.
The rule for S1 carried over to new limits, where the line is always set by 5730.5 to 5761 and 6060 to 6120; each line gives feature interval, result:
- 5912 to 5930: 6.9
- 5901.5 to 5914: 5.6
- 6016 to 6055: 4.6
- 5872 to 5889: 6.6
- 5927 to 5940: 4.4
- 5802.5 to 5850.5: 1.5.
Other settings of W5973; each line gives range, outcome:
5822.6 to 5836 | 21.3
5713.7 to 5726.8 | 20.8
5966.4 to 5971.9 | 15.8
